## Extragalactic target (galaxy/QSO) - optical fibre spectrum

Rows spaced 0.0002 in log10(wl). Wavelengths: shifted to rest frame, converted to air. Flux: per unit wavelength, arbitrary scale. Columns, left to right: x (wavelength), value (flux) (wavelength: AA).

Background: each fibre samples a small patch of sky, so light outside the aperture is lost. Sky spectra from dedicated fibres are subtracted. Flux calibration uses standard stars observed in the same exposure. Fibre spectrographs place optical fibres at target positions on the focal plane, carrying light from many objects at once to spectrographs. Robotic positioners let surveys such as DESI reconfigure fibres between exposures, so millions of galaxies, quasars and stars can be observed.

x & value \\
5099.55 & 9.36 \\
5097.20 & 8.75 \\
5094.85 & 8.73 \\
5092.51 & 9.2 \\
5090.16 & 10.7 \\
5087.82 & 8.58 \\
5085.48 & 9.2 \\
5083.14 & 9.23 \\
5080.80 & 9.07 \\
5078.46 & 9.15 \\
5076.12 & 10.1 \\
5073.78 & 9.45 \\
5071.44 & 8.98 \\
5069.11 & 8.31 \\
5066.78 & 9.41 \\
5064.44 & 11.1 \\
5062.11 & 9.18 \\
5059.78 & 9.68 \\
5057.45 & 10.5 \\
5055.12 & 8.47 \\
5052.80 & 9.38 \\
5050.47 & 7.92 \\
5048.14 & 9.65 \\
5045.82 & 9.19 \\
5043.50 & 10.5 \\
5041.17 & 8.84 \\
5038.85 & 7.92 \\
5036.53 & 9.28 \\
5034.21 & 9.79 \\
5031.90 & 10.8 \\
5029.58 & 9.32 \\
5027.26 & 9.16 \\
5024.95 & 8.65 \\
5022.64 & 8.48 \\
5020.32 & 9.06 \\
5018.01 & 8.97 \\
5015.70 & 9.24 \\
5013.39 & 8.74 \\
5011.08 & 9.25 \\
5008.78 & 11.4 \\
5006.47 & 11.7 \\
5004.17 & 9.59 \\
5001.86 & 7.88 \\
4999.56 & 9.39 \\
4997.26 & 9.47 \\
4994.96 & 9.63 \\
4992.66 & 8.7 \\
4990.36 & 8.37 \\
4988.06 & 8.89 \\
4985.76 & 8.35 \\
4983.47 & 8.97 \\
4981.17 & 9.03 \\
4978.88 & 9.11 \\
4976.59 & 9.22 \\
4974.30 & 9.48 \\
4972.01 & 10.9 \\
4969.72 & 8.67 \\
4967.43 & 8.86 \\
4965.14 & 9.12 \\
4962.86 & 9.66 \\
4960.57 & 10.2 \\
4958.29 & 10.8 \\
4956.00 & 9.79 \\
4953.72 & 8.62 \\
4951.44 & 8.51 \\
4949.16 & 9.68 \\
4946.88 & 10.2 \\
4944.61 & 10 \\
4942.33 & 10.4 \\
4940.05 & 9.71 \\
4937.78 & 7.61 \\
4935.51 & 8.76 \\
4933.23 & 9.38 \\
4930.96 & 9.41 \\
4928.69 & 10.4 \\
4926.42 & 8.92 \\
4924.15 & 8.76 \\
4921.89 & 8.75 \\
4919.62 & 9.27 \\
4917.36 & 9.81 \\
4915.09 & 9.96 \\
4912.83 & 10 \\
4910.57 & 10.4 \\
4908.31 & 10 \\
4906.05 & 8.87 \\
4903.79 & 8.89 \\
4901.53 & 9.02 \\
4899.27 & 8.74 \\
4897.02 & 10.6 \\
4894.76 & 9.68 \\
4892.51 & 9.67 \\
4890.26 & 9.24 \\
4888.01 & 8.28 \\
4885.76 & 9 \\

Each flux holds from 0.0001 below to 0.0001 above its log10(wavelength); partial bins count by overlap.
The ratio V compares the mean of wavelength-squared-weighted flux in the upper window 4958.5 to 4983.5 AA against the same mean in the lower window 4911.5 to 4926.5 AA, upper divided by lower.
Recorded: 1.0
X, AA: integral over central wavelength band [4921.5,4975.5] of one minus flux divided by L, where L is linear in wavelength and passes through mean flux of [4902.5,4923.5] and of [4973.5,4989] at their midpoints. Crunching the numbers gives -1.17 AA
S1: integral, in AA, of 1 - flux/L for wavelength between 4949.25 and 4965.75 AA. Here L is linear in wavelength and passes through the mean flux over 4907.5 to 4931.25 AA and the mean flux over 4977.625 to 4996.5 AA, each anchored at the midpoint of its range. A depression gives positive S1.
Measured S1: -0.6 AA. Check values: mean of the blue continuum 9.61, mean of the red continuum 8.89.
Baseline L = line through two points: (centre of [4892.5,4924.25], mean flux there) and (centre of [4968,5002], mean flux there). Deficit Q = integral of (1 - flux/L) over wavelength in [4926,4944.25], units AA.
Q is 0.0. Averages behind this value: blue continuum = 9.51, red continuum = 9.1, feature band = 9.36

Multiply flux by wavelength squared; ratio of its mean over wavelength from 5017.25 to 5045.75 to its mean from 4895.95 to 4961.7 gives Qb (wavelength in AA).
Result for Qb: 1.01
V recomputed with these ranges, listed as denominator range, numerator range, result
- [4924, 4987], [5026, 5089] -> 1.04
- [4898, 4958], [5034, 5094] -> 1.05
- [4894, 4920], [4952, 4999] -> 0.99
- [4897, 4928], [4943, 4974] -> 1.04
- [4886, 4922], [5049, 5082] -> 1.05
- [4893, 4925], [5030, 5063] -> 1.04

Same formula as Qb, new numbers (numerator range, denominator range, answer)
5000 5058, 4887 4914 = 1.04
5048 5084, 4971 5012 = 1.02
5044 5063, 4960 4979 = 1.02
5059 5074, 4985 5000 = 1.08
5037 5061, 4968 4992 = 1.04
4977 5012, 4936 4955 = 1.02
